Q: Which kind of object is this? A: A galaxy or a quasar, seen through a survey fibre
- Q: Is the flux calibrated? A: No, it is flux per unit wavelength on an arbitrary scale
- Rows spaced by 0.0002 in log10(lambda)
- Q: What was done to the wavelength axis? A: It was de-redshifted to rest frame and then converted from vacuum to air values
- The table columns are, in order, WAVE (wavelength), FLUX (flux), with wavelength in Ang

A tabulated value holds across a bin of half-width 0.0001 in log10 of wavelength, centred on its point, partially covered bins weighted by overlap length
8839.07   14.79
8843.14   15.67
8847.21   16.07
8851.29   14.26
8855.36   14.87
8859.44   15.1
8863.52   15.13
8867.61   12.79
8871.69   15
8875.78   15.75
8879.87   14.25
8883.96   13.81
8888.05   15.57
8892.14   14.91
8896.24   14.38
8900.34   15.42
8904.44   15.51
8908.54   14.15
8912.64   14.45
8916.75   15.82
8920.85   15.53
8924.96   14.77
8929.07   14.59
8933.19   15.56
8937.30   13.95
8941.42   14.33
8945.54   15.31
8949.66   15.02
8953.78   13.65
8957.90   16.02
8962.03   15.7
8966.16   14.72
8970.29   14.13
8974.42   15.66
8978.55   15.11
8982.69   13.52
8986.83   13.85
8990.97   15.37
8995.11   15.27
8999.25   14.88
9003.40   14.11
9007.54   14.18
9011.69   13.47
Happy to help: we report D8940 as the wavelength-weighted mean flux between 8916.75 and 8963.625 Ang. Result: 15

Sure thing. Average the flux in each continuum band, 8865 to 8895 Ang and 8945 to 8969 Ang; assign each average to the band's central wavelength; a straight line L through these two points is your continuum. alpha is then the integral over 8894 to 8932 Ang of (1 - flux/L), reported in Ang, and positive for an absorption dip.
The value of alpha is -0.5 Ang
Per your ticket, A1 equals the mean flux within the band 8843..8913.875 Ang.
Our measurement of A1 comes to 14.8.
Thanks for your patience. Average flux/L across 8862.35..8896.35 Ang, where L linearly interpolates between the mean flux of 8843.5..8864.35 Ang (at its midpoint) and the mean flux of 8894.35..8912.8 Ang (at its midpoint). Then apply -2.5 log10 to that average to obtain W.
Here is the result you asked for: 0.03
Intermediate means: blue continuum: 15.1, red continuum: 14.8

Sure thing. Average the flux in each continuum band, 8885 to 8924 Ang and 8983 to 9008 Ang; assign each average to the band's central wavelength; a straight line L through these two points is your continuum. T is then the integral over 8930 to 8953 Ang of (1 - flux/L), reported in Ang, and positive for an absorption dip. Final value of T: 0.14 Ang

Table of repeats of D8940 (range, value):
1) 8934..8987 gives 14.7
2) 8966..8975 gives 14.7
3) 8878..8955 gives 14.8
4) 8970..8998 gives 14.7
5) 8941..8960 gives 14.9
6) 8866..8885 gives 14.4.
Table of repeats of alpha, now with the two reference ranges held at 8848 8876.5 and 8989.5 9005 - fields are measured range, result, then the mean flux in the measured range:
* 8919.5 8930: -0.11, 15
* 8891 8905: -0.24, 15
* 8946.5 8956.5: 0.20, 14.6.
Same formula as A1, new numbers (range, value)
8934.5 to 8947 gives 14.6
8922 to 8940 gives 14.7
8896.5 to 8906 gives 15.3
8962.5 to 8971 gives 14.7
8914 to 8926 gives 15.4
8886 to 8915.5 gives 14.9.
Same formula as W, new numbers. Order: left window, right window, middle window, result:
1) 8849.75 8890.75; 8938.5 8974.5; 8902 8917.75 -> -0.01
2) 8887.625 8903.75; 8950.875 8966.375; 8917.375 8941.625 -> 0.01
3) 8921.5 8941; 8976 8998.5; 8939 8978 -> -0.02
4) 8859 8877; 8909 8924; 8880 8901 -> 0.01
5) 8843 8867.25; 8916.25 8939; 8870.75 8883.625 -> 0.01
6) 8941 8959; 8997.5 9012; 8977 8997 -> -0.01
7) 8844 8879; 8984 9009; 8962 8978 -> -0.02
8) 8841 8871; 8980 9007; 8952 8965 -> -0.04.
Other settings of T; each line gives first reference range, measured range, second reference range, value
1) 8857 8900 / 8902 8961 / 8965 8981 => -0.5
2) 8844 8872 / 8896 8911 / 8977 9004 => -0.2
